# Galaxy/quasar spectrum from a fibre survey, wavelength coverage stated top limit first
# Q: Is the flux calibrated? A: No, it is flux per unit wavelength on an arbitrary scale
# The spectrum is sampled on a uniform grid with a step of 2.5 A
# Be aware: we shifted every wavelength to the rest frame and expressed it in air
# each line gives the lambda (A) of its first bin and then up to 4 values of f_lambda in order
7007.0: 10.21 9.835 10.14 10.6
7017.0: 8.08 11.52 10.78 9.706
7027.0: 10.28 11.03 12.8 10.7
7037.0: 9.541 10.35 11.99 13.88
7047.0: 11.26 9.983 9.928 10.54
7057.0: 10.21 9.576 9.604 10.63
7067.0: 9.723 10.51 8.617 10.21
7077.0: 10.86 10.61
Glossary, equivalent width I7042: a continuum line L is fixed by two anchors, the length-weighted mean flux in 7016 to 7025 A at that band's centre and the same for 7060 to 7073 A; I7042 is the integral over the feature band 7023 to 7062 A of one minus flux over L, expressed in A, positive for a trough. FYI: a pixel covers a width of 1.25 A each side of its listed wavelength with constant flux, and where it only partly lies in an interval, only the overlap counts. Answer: -3.0 A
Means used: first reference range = 10.1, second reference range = 9.83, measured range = 10.7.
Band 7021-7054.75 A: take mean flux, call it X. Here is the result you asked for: 10.9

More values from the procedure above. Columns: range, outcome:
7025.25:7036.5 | 11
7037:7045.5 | 11.6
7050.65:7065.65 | 10.1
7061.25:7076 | 9.91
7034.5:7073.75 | 10.4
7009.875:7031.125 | 10.3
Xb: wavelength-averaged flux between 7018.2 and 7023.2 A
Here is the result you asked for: 11.1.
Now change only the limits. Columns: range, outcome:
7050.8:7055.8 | 10.2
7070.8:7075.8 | 9.44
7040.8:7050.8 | 11.8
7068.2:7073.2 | 9.57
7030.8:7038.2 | 11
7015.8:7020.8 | 9.83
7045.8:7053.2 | 10.4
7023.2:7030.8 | 10.4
